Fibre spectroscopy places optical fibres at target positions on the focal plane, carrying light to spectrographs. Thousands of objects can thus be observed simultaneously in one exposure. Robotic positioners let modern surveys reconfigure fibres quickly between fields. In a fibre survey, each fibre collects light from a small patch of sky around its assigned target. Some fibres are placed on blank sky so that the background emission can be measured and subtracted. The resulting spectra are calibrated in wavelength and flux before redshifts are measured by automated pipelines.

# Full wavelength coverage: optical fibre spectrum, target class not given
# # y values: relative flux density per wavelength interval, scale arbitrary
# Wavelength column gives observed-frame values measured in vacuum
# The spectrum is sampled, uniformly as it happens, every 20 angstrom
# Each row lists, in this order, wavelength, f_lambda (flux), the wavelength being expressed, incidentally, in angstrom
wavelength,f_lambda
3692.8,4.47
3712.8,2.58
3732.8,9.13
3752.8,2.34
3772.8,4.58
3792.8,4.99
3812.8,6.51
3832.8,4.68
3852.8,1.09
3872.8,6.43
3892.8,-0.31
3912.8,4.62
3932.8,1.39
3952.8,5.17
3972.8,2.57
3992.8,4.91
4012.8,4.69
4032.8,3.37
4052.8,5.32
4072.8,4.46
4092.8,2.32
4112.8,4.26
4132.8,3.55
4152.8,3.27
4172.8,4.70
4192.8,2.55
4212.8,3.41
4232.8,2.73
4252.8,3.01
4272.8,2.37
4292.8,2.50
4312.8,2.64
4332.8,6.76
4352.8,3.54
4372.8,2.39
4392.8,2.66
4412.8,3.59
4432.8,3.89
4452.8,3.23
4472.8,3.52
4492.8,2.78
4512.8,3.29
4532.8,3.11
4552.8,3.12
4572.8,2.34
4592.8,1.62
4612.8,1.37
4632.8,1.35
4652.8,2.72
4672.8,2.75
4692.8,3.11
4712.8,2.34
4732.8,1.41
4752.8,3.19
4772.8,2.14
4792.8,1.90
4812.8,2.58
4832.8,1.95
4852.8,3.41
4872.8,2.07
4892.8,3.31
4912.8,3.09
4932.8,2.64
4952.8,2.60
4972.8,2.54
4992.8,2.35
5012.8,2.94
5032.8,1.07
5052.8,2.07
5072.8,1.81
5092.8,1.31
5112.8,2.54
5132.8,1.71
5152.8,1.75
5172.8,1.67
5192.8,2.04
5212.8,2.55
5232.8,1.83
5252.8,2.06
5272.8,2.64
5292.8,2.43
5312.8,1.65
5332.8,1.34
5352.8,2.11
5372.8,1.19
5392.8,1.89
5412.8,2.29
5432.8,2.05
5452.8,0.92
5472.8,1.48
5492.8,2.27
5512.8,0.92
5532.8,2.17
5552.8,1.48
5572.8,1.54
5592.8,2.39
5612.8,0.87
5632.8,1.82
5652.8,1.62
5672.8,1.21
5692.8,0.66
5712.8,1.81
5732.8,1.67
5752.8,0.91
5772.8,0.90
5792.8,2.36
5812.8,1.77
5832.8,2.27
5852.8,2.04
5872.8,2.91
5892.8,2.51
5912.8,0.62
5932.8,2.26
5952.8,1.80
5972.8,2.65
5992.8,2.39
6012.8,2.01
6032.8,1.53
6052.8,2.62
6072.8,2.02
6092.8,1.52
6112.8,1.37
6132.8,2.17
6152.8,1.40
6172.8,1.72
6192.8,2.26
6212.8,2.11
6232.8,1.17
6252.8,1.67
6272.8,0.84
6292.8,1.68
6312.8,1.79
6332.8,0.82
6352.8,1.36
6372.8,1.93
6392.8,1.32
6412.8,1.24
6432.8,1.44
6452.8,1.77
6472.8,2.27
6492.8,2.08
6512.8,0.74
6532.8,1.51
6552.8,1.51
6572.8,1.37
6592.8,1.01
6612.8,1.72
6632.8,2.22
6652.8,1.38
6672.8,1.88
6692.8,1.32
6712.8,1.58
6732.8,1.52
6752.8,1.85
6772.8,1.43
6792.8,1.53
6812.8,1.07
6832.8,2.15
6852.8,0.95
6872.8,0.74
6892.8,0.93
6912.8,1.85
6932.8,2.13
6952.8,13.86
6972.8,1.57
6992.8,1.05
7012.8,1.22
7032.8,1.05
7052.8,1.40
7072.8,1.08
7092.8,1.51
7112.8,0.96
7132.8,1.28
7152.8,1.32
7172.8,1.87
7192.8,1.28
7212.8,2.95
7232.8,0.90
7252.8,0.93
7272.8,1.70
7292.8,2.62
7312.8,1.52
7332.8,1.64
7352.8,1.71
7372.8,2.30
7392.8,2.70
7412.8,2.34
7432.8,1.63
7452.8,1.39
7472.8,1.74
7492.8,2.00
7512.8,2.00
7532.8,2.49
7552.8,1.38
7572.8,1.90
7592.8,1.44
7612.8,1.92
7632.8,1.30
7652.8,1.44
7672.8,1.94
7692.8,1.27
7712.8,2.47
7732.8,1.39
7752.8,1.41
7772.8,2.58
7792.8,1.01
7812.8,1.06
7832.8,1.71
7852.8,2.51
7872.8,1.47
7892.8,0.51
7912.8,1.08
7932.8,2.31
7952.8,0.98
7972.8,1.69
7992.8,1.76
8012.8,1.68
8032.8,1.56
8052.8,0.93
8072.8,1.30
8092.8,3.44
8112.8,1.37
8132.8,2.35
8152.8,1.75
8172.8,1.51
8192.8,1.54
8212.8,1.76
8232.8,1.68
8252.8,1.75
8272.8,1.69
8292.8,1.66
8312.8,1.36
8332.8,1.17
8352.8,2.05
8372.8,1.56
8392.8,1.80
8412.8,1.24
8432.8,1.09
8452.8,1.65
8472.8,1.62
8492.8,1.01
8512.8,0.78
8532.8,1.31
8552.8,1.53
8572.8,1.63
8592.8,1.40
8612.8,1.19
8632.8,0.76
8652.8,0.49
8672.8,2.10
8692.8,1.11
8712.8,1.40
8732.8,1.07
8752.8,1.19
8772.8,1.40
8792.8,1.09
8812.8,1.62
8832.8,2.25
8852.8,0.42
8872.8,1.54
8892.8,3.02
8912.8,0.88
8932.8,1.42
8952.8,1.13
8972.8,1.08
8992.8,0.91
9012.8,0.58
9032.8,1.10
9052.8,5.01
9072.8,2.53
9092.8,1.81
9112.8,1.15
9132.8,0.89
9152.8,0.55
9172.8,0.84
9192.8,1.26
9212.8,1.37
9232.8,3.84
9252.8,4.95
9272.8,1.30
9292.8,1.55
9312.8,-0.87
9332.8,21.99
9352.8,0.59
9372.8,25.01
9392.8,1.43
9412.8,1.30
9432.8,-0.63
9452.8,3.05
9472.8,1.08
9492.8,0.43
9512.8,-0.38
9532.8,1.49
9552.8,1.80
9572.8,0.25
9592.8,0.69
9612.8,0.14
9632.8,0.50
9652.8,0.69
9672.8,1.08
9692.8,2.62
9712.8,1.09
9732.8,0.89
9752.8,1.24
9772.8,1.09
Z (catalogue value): 0.863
